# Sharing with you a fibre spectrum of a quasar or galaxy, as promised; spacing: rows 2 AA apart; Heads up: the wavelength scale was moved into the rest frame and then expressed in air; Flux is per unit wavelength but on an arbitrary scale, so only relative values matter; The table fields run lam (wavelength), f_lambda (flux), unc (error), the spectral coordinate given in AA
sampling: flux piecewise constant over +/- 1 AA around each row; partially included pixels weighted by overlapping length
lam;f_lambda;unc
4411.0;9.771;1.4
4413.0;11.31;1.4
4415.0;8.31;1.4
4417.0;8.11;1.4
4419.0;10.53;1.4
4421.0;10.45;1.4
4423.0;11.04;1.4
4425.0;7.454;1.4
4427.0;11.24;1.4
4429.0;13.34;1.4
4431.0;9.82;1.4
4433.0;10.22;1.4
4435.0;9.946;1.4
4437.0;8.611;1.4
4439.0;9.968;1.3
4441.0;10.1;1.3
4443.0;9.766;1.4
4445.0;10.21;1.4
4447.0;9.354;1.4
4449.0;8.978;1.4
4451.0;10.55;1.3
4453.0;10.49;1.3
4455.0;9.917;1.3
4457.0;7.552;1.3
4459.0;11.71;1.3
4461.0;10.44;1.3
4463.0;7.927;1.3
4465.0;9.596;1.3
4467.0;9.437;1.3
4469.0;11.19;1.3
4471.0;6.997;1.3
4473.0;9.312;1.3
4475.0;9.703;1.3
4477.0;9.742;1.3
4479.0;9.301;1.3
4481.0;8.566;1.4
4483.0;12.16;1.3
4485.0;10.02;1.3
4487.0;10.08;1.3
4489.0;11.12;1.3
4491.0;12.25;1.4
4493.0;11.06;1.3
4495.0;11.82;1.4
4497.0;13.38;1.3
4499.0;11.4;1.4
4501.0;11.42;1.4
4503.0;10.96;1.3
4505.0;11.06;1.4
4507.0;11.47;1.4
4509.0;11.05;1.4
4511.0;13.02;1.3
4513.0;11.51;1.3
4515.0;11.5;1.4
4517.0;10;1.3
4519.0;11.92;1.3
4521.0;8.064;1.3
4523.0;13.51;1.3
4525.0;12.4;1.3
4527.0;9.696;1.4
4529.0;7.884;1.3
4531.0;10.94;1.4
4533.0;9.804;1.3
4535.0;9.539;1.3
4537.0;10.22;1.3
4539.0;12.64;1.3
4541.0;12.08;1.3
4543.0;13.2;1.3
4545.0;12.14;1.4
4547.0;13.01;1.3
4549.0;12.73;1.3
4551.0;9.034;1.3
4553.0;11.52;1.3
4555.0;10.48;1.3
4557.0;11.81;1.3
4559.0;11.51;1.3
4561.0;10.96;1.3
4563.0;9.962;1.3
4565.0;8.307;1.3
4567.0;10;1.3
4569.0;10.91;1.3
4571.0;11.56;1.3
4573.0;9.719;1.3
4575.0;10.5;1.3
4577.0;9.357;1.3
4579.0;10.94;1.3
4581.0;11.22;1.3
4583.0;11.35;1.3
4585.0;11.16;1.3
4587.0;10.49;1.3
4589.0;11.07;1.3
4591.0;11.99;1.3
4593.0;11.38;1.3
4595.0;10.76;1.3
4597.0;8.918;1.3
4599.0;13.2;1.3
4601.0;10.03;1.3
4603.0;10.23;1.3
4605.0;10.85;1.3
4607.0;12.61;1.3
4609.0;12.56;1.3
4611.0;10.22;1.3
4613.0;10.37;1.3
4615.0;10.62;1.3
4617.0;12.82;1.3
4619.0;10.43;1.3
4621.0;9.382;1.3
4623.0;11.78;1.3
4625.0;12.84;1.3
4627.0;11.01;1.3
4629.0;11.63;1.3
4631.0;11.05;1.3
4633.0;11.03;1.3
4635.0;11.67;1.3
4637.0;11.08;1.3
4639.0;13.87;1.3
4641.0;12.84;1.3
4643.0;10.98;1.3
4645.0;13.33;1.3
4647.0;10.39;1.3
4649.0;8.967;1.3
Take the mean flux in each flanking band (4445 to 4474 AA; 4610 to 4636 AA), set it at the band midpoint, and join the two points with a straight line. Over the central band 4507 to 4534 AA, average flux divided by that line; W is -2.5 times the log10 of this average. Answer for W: -0.08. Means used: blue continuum 9.56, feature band 10.9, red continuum 11.1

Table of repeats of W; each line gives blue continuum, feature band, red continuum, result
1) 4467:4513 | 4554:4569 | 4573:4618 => 0.05 mag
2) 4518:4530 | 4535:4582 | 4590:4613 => -0.02 mag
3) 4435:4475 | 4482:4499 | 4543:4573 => -0.14 mag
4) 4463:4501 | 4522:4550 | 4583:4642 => -0.06 mag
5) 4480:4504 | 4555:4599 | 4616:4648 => 0.07 mag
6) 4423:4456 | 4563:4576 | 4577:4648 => 0.09 mag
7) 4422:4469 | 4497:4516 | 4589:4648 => -0.11 mag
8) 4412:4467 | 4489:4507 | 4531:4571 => -0.11 mag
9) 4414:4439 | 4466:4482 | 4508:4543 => 0.13 mag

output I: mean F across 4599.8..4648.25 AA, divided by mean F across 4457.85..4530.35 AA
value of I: 1.07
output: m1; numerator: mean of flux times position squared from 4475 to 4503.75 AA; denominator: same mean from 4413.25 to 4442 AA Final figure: 1.1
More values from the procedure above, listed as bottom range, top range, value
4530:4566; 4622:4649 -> 1.09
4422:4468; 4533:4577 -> 1.16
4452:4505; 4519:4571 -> 1.09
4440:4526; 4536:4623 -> 1.09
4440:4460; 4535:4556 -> 1.23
